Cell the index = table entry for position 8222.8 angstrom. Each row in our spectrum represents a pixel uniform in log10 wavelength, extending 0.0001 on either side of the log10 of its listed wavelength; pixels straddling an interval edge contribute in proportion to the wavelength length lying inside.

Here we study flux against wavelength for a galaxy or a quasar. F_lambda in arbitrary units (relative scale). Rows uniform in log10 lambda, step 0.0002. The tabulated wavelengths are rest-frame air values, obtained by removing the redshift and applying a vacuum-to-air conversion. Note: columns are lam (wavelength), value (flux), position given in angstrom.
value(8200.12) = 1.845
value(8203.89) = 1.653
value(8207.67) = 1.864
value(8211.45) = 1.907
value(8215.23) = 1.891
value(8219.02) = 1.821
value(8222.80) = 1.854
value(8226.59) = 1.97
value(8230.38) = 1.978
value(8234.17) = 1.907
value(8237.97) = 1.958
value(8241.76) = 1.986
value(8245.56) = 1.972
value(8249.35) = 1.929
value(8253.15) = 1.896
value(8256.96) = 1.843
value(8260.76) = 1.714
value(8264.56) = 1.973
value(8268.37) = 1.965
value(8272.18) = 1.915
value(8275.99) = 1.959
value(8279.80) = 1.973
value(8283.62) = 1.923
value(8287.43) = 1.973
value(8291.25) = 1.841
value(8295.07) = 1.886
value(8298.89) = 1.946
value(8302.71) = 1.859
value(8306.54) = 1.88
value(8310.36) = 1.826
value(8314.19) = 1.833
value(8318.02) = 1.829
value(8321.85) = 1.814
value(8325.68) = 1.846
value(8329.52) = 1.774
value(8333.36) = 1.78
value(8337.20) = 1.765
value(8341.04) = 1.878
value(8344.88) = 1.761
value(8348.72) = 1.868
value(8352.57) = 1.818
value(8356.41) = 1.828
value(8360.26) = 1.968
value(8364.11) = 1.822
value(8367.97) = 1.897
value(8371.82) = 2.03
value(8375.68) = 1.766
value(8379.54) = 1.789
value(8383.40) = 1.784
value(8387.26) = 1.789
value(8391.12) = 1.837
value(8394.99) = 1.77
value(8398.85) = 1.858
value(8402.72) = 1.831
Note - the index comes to 1.854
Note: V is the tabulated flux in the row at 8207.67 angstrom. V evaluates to 1.864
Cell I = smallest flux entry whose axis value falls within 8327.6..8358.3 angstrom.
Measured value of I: 1.761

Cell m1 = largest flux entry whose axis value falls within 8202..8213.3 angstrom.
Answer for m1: 1.907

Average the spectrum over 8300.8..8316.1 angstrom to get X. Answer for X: 1.85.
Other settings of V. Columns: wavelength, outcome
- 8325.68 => 1.846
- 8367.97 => 1.897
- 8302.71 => 1.859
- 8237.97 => 1.958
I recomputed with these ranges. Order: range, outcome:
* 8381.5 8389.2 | 1.784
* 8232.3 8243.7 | 1.907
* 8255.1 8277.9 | 1.714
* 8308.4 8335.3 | 1.774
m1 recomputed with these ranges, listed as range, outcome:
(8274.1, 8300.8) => 1.973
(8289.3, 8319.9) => 1.946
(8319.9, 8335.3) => 1.846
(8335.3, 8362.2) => 1.968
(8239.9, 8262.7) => 1.986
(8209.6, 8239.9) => 1.978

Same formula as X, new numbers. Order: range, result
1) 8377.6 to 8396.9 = 1.79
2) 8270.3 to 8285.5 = 1.94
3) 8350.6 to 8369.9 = 1.87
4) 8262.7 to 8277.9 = 1.95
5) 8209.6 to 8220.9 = 1.87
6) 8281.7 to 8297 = 1.91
